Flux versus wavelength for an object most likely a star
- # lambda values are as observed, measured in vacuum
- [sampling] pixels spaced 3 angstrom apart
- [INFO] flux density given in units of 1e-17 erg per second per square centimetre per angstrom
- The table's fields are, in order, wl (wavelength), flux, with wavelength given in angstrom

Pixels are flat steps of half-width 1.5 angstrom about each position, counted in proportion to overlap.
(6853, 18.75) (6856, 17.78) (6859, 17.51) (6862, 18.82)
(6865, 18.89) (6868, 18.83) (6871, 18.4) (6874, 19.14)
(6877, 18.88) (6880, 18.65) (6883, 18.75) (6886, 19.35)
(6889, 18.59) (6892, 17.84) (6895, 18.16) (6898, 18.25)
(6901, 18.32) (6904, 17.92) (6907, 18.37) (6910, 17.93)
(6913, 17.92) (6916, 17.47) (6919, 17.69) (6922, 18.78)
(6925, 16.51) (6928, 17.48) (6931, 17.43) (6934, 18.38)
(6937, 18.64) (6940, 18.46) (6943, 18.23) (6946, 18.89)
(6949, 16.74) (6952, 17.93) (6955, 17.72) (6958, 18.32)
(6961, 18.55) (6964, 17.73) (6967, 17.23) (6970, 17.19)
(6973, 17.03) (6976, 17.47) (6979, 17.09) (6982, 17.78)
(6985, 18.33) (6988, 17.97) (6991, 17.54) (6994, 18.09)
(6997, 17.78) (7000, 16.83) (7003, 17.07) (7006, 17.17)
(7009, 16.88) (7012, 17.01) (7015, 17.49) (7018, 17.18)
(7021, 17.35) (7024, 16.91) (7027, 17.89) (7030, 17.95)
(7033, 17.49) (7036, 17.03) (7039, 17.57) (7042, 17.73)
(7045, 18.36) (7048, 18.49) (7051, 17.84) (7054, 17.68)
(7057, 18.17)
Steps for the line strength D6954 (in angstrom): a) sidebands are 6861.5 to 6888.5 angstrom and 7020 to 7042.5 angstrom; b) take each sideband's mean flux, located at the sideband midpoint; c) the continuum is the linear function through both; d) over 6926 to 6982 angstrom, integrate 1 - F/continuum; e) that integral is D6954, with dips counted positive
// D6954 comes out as 1.1 angstrom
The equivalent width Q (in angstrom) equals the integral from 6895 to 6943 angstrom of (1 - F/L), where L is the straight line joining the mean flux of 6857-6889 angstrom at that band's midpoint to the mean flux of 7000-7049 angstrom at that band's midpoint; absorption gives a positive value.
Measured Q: 0.9 angstrom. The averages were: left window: 18.7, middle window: 18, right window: 17.4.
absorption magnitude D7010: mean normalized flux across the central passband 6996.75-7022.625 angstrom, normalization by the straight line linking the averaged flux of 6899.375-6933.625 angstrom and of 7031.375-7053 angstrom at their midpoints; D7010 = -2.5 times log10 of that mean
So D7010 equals 0.039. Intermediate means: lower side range 17.8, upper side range 17.8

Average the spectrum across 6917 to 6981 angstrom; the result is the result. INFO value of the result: 17.8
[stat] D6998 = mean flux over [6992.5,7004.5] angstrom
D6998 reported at 17.4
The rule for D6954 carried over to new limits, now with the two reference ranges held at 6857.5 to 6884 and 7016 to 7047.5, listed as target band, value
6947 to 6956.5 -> 0.3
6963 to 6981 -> 0.7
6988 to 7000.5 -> 0.1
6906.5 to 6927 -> 0.6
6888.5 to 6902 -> 0.2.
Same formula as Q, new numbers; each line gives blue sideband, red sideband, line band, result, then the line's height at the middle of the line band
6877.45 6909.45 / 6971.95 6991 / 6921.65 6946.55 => 0.0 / 18.1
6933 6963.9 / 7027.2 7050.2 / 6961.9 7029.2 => 2.1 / 18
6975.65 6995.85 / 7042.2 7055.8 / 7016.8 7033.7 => 0.5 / 18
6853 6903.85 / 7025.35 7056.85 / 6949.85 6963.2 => 0.1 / 18.2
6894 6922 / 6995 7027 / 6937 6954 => -0.3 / 17.7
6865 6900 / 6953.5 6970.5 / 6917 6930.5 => 0.5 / 18.2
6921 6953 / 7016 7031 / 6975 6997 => -0.1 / 17.7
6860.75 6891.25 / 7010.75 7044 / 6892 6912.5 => 0.5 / 18.6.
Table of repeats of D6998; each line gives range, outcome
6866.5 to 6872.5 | 18.6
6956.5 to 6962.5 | 18.4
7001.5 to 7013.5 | 17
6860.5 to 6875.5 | 18.8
